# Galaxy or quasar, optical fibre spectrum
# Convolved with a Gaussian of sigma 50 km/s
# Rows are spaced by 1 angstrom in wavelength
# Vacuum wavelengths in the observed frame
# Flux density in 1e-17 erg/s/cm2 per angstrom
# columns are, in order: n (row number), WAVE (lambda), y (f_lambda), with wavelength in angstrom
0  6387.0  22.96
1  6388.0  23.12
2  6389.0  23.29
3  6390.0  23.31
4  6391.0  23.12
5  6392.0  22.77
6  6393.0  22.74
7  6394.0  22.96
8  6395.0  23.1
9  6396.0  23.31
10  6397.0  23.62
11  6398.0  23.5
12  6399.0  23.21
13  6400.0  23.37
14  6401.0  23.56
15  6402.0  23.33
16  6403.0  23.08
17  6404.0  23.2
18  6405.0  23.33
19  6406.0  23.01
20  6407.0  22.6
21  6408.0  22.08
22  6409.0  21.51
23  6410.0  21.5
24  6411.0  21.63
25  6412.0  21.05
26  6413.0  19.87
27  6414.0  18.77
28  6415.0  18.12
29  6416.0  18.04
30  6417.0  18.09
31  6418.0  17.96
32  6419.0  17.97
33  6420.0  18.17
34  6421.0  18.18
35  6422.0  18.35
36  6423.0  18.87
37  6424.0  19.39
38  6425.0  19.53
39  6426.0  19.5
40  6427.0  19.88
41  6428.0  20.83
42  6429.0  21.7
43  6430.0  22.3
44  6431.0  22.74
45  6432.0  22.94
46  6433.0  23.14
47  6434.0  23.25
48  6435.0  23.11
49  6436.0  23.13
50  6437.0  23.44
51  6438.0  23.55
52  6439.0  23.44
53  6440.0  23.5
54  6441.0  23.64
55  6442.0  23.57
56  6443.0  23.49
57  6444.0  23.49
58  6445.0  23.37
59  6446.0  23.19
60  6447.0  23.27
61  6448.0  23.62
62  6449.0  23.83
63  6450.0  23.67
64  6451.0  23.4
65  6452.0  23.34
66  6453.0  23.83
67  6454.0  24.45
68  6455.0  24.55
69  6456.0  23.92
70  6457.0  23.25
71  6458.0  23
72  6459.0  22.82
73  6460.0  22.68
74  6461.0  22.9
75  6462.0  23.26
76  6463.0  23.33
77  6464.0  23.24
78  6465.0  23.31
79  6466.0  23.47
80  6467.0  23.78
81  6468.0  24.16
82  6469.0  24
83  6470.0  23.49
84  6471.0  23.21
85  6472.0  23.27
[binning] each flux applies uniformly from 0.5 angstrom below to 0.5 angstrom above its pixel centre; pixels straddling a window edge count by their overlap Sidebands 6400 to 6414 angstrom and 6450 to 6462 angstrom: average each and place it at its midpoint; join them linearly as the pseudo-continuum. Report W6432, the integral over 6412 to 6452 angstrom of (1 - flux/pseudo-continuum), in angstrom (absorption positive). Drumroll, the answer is 2.5 angstrom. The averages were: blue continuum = 22.2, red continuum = 23.5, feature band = 21.5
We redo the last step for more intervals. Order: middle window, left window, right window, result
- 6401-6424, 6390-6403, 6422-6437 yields 2.0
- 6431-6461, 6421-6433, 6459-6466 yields -2.1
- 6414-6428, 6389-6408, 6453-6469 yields 2.8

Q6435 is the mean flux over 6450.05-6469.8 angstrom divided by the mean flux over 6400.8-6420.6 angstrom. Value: 1.13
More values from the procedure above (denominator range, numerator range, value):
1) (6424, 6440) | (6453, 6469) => 1.06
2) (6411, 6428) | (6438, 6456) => 1.24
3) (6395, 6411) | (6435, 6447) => 1.02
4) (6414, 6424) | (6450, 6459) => 1.29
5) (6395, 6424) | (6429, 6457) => 1.11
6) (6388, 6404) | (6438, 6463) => 1.01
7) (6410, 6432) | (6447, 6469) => 1.19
